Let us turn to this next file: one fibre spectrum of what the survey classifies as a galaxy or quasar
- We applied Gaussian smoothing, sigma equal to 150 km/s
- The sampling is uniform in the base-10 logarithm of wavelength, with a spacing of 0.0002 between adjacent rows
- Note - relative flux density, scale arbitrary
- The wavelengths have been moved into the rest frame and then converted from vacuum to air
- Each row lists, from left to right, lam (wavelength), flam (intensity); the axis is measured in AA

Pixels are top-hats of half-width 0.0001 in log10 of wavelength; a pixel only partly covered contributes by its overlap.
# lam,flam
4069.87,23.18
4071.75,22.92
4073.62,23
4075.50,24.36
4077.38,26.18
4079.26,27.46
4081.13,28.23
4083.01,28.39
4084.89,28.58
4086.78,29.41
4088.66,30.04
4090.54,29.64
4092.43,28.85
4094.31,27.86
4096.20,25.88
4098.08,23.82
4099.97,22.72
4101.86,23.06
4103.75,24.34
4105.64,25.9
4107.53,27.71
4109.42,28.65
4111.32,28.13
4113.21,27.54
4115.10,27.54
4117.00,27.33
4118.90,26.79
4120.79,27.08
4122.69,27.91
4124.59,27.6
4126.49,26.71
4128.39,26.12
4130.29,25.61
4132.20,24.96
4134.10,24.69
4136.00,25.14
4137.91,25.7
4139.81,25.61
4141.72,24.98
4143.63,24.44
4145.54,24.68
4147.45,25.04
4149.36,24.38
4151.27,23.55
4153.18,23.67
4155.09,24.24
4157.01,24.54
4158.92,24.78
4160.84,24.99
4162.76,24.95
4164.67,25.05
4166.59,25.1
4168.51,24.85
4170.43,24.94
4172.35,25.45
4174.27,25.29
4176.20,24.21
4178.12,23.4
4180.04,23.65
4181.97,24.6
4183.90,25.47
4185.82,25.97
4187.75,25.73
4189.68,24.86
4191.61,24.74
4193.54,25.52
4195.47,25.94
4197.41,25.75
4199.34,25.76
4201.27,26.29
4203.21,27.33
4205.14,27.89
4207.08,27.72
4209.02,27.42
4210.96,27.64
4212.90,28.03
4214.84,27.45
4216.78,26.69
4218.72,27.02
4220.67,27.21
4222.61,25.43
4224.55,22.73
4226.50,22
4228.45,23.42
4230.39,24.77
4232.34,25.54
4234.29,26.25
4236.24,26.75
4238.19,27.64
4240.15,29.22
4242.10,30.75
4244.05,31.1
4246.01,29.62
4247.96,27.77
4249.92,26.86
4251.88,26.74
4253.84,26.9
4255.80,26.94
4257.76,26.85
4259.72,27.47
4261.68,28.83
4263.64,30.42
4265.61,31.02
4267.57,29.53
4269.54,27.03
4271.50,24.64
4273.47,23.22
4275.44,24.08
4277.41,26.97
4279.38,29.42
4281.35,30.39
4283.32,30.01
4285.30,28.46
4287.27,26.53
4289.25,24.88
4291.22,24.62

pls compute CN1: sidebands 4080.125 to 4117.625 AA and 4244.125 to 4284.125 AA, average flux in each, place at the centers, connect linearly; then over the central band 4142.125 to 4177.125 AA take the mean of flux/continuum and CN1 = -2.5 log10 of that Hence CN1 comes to 0.11 mag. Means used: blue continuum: 27.2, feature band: 24.7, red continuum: 27.8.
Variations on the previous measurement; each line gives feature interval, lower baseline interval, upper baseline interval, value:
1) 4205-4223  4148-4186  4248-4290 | -0.05 mag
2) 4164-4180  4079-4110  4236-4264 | 0.12 mag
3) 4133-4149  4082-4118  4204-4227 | 0.08 mag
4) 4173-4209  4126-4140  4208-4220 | 0.05 mag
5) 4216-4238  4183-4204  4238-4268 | 0.08 mag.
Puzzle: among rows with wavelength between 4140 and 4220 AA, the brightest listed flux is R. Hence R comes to 28.03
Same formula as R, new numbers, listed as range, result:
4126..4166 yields 26.71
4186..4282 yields 31.1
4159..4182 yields 25.45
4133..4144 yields 25.7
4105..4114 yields 28.65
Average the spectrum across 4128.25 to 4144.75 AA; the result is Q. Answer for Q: 25.2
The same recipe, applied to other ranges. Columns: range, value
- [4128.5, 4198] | 24.9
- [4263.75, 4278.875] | 26.9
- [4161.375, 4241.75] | 25.8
